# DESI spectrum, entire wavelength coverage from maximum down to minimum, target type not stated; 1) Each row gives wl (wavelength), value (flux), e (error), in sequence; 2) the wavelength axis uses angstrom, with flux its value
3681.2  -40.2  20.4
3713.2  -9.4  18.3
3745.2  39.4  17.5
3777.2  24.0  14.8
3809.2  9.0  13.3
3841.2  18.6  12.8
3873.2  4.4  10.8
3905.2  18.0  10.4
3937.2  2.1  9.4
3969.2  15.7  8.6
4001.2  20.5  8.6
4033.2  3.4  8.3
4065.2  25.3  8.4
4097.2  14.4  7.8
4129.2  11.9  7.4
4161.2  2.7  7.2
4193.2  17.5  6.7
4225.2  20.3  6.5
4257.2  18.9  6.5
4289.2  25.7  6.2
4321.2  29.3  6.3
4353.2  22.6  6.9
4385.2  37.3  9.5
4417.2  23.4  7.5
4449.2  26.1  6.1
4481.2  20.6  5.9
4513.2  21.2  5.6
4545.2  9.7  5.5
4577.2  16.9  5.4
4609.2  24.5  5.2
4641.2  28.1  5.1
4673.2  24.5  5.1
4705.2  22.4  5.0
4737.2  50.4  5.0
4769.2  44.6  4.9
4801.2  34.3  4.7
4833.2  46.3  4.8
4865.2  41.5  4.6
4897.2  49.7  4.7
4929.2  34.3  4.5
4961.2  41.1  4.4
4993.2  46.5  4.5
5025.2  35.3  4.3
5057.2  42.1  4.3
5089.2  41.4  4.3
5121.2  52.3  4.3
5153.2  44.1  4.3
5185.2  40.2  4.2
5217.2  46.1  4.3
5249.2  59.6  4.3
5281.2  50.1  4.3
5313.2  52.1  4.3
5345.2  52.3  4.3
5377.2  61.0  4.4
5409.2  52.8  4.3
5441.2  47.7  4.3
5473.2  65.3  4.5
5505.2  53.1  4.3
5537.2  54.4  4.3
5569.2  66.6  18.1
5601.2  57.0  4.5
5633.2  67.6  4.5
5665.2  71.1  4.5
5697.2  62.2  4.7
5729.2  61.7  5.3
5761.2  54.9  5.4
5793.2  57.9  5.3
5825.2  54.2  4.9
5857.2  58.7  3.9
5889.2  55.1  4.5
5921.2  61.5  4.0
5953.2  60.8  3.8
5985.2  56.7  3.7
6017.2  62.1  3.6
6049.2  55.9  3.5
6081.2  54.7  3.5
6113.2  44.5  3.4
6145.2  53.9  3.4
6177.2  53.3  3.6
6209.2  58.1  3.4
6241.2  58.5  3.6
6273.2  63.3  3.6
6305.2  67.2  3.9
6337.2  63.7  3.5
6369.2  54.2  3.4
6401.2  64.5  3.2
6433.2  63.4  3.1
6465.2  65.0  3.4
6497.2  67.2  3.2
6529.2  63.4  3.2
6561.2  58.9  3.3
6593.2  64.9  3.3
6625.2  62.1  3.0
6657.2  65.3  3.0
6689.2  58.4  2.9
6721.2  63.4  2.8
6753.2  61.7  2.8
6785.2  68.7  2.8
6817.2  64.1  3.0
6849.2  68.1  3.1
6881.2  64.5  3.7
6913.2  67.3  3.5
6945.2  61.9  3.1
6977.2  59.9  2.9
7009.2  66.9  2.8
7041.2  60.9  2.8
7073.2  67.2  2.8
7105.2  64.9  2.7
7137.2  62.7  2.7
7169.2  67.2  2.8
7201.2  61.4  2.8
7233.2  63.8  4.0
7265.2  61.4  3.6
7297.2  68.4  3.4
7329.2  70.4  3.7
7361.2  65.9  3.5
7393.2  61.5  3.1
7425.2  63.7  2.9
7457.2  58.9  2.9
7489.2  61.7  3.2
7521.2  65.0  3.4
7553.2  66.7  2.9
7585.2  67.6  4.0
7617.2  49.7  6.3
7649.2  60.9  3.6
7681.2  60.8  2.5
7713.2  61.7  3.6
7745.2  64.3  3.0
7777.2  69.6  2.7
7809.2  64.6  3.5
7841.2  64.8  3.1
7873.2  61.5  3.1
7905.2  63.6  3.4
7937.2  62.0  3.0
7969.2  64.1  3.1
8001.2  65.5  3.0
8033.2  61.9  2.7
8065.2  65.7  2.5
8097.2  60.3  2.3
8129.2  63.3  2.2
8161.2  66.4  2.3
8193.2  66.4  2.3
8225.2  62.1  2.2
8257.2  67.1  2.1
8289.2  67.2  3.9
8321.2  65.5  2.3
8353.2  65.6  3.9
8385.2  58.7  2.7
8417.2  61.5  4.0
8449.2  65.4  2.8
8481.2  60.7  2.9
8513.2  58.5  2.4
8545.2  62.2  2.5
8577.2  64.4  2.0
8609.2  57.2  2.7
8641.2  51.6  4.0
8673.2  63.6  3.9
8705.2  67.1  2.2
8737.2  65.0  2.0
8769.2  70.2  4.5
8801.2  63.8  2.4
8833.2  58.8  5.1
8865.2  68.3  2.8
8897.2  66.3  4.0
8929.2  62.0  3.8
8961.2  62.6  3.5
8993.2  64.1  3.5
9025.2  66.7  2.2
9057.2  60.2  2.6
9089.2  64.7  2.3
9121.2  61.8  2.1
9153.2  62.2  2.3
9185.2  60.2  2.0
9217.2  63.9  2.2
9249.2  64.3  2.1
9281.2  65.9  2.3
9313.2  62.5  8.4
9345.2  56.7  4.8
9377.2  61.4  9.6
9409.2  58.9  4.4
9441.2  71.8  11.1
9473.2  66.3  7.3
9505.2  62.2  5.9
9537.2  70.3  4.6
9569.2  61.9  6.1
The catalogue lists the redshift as 0.184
